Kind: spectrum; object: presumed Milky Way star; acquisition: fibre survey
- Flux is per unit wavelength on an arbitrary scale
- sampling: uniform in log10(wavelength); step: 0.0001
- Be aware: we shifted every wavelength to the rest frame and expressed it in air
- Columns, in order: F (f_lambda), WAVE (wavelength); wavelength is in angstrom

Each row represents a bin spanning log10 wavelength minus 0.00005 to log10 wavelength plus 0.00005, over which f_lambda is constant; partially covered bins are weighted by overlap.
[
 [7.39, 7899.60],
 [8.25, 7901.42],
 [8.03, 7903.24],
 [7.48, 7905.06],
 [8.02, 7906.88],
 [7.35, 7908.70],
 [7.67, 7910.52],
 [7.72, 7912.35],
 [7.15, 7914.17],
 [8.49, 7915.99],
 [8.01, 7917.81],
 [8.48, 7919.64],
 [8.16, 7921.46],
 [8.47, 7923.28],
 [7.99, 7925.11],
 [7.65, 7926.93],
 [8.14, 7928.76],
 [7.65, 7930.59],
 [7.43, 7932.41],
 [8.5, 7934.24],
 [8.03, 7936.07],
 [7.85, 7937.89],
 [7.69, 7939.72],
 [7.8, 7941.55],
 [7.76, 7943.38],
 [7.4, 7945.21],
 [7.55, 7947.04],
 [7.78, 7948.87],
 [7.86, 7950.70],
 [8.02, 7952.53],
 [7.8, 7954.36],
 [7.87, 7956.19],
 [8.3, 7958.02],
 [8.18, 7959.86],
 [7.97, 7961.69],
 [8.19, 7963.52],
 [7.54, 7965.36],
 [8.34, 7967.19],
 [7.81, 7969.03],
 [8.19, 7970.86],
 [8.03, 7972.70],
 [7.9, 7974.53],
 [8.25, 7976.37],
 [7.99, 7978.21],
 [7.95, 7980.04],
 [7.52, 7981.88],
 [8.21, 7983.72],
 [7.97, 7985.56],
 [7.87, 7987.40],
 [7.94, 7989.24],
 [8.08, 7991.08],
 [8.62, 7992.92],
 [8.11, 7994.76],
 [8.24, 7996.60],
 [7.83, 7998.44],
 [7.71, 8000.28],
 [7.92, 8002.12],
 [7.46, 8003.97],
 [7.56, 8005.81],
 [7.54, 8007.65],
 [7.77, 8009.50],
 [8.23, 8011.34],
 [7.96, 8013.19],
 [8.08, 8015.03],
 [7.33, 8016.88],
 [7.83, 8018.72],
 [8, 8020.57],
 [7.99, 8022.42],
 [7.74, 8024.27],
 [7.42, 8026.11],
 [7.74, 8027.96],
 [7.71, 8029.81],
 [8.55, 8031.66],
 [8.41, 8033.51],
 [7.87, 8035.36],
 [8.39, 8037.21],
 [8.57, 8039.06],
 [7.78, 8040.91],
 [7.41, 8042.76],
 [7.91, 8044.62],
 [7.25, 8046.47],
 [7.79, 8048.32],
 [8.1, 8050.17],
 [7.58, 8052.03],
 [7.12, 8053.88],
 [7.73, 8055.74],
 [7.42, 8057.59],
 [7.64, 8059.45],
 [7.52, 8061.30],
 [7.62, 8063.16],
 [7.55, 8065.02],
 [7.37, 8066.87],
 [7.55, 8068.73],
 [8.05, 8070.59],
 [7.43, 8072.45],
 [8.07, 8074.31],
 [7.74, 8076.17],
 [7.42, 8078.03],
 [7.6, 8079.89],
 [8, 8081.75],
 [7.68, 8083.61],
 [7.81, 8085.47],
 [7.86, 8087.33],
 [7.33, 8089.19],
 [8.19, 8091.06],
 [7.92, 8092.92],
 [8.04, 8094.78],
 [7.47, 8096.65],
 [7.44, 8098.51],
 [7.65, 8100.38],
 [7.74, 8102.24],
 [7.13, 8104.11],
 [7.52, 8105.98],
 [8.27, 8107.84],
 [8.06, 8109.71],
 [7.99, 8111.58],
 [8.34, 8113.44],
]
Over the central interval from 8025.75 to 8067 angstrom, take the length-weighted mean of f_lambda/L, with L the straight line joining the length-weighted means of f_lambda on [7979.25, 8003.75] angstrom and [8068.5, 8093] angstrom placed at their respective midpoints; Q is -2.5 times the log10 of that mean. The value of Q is 0.01 mag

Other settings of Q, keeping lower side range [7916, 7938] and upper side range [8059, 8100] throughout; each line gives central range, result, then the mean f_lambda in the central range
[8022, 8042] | -0.03 mag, 8.01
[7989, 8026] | 0.00 mag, 7.89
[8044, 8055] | 0.02 mag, 7.62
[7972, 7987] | -0.01 mag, 7.97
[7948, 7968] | 0.00 mag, 7.99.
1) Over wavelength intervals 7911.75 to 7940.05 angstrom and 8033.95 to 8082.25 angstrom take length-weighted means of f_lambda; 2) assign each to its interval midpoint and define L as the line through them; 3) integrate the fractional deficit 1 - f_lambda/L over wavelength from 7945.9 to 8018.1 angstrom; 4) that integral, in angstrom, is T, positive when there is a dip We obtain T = -0.6 angstrom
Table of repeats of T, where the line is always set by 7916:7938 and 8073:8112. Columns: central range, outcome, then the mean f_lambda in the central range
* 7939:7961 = 0.49 angstrom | 7.84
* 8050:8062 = 0.40 angstrom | 7.56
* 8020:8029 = 0.12 angstrom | 7.77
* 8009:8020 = 0.03 angstrom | 7.88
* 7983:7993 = -0.16 angstrom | 8.07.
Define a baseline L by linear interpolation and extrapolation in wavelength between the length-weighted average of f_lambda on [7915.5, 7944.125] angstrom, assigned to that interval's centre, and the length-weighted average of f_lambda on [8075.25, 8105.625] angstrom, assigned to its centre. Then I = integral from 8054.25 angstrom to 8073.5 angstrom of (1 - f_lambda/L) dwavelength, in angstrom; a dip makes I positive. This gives 0.40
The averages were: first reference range 8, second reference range 7.69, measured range 7.58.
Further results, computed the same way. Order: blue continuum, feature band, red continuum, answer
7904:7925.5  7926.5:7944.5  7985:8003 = 0.22 angstrom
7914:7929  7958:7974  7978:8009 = -0.12 angstrom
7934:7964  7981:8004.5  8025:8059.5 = -0.33 angstrom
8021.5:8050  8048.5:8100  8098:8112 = 0.83 angstrom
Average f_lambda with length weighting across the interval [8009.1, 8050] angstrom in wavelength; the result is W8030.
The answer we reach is 7.9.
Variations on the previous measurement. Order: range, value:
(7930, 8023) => 7.91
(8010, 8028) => 7.84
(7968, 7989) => 7.97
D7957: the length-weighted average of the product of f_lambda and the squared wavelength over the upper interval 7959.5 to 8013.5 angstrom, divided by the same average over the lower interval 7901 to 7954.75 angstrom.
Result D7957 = 1.03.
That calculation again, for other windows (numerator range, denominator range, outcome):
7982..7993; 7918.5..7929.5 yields 1.00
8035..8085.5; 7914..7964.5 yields 1.00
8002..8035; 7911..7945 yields 1.01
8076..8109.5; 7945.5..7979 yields 1.00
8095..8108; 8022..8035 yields 0.97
